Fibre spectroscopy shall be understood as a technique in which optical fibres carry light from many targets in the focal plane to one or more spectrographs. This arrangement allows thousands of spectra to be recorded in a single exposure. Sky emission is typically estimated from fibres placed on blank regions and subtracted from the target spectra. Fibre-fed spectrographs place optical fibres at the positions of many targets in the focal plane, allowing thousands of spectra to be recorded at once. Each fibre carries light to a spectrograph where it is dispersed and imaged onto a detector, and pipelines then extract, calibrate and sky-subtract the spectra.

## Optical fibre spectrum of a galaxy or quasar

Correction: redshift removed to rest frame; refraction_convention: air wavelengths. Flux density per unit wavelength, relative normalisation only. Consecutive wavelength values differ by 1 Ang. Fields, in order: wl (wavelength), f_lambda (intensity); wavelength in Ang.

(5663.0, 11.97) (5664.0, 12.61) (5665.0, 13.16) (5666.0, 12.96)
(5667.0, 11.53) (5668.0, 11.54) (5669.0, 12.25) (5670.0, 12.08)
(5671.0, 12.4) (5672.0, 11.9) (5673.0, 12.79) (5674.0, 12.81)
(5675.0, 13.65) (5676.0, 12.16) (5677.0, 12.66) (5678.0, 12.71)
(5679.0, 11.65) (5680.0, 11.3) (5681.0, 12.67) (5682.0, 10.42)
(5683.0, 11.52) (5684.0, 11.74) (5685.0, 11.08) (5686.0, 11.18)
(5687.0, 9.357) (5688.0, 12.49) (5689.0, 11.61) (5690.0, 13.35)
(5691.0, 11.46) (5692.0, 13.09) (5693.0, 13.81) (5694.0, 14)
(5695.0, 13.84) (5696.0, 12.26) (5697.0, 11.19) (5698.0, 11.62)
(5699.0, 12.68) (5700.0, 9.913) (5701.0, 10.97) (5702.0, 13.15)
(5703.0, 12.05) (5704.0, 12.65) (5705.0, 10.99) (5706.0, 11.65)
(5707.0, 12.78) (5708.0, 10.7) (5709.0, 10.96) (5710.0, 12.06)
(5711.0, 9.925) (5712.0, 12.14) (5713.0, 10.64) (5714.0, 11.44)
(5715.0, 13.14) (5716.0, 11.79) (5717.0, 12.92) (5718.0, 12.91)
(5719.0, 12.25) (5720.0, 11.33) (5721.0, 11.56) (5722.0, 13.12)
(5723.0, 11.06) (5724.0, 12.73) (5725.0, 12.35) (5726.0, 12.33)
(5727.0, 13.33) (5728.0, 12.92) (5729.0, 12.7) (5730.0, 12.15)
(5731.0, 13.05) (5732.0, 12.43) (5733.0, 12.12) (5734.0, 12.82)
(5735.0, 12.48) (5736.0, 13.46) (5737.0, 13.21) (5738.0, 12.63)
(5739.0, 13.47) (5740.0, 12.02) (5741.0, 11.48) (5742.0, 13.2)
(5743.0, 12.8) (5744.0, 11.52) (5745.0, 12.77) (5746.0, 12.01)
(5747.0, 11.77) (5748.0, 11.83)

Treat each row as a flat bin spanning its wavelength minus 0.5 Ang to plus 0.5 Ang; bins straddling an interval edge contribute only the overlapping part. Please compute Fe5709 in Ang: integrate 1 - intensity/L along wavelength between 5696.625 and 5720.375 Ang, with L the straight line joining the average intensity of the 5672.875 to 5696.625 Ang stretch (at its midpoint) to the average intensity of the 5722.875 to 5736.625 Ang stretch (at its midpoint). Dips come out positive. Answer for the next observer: 1.3 Ang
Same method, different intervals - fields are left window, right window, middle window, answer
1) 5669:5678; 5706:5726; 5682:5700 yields 0.37 Ang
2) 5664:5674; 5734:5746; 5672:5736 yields 1.85 Ang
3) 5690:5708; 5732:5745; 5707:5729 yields 0.70 Ang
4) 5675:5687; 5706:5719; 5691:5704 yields -0.66 Ang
